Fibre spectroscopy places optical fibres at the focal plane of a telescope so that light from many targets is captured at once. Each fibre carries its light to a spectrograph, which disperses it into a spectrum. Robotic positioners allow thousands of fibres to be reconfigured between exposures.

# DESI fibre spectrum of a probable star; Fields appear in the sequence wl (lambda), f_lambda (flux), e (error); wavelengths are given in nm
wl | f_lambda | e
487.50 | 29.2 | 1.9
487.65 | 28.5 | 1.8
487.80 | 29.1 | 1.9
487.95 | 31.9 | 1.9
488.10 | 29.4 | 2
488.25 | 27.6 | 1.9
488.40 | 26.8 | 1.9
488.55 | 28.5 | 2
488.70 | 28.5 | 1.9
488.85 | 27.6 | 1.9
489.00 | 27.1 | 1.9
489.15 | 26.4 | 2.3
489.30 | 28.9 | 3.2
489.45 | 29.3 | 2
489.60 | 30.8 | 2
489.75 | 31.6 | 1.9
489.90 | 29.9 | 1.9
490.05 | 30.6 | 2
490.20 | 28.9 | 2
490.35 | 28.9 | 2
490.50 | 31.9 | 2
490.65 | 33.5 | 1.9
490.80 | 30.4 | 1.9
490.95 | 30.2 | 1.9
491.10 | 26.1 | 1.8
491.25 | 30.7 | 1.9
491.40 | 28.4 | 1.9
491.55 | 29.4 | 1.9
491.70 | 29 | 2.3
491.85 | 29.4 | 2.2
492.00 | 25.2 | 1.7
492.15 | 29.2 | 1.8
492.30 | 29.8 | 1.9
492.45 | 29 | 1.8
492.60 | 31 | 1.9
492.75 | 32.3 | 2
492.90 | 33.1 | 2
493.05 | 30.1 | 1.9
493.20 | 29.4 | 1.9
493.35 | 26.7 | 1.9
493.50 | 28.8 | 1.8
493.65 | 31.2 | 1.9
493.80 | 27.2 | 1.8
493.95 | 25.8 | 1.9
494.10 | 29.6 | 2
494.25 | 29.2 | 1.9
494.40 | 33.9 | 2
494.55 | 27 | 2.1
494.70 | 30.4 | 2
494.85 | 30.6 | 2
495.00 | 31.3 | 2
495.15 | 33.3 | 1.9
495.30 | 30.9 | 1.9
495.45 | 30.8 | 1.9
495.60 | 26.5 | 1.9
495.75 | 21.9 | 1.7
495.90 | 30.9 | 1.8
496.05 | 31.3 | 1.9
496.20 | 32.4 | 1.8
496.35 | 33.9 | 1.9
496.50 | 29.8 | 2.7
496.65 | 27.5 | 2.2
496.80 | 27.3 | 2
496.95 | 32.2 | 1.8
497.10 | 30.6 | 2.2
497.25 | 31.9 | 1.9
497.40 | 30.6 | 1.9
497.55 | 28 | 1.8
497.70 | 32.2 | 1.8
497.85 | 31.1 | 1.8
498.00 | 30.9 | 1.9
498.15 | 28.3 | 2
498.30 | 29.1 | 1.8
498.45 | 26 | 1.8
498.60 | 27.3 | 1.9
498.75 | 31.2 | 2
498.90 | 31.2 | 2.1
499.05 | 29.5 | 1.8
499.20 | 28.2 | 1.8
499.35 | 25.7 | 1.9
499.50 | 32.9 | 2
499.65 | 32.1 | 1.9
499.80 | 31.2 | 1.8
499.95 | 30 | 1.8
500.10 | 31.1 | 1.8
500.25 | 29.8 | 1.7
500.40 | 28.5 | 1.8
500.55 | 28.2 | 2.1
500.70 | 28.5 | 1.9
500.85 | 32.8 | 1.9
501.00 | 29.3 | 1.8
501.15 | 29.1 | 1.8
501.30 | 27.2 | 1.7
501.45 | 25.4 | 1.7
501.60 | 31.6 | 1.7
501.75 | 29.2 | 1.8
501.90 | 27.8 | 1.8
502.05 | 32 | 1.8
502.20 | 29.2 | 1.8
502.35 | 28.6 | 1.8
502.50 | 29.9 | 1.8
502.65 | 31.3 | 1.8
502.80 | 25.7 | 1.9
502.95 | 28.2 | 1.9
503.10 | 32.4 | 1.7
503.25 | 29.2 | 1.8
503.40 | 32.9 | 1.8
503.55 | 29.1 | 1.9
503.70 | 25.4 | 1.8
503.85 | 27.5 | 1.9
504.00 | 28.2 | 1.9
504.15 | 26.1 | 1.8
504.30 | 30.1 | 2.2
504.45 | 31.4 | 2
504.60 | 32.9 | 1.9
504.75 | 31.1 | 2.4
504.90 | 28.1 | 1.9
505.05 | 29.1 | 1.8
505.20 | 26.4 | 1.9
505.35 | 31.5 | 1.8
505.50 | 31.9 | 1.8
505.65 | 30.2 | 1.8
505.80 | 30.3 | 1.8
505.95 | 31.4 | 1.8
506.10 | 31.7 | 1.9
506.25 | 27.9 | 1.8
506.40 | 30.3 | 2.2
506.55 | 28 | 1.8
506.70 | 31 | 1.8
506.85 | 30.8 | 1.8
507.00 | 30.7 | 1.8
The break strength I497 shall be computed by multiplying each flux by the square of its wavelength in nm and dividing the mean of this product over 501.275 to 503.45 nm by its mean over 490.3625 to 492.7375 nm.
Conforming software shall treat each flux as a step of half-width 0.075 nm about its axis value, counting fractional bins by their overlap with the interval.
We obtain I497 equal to 1.0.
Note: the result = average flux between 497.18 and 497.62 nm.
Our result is 30.2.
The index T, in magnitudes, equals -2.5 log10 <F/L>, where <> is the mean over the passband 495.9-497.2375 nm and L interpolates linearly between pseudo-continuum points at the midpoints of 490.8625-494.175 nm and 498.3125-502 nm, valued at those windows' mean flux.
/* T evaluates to -0.05 mag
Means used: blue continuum 29.2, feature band 30.7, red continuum 29.3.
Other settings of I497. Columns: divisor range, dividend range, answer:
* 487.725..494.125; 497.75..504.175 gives 1.04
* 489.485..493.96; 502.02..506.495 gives 1.05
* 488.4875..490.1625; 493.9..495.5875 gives 1.06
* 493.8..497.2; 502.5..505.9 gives 1.02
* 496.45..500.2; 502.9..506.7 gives 1.02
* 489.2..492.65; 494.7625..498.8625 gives 1.03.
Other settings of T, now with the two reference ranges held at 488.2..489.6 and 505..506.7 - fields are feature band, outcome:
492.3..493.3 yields -0.080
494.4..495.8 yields -0.032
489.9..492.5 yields -0.045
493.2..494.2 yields 0.009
